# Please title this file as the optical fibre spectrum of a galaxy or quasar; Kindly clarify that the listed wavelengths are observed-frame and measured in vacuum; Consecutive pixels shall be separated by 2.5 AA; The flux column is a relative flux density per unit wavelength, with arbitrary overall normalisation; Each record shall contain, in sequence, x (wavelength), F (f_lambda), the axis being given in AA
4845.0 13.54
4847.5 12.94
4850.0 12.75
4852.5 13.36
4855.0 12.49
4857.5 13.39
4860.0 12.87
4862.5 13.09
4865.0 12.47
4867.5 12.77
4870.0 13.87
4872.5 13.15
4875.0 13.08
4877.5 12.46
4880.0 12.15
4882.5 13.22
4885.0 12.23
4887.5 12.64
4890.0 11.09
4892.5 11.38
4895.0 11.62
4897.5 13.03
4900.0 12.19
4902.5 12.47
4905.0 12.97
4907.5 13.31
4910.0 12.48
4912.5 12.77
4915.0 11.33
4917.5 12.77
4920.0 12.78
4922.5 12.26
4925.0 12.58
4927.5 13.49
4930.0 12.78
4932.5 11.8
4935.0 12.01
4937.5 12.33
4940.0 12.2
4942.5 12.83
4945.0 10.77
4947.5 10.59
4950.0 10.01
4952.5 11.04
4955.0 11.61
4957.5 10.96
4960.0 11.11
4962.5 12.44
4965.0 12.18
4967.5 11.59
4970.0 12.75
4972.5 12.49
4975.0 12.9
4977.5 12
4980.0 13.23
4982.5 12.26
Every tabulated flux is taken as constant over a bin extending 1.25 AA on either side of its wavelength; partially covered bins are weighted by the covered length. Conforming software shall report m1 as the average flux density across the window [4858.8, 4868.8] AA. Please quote 12.8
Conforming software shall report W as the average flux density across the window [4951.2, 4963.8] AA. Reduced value 11.4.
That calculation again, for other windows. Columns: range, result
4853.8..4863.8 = 13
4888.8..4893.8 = 11.2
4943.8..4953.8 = 10.6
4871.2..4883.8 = 12.8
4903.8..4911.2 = 12.9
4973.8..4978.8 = 12.5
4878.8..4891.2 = 12.3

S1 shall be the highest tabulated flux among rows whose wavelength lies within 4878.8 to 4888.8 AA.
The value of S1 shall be 13.22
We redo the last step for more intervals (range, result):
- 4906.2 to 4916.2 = 13.31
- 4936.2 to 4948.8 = 12.83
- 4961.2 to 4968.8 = 12.44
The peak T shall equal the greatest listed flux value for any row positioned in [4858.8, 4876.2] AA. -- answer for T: 13.87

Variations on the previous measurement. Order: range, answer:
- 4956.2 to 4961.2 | 11.11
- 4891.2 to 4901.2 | 13.03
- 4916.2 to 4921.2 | 12.78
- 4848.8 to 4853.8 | 13.36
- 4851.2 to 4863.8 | 13.39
